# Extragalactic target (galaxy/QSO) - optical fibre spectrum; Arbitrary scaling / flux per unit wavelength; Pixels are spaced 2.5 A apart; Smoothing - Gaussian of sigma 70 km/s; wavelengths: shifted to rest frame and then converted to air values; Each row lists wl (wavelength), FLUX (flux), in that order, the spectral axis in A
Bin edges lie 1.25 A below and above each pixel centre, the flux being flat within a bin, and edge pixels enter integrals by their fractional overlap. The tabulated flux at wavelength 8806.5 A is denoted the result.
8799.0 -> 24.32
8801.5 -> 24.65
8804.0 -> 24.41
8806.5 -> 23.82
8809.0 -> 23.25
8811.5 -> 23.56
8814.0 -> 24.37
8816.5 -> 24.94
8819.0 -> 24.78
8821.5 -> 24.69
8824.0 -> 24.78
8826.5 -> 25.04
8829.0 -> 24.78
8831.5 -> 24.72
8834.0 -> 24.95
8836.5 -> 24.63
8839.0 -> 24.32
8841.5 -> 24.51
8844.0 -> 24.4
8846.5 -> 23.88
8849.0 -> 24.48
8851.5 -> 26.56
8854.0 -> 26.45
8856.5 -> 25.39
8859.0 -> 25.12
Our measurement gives 23.82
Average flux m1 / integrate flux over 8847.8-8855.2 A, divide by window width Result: 25.8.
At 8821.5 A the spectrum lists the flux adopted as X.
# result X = 24.69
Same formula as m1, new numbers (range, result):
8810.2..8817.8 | 24.3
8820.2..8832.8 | 24.8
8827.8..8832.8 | 24.8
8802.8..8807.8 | 24.1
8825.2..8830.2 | 24.9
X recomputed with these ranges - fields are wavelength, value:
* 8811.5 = 23.56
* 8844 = 24.4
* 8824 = 24.78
